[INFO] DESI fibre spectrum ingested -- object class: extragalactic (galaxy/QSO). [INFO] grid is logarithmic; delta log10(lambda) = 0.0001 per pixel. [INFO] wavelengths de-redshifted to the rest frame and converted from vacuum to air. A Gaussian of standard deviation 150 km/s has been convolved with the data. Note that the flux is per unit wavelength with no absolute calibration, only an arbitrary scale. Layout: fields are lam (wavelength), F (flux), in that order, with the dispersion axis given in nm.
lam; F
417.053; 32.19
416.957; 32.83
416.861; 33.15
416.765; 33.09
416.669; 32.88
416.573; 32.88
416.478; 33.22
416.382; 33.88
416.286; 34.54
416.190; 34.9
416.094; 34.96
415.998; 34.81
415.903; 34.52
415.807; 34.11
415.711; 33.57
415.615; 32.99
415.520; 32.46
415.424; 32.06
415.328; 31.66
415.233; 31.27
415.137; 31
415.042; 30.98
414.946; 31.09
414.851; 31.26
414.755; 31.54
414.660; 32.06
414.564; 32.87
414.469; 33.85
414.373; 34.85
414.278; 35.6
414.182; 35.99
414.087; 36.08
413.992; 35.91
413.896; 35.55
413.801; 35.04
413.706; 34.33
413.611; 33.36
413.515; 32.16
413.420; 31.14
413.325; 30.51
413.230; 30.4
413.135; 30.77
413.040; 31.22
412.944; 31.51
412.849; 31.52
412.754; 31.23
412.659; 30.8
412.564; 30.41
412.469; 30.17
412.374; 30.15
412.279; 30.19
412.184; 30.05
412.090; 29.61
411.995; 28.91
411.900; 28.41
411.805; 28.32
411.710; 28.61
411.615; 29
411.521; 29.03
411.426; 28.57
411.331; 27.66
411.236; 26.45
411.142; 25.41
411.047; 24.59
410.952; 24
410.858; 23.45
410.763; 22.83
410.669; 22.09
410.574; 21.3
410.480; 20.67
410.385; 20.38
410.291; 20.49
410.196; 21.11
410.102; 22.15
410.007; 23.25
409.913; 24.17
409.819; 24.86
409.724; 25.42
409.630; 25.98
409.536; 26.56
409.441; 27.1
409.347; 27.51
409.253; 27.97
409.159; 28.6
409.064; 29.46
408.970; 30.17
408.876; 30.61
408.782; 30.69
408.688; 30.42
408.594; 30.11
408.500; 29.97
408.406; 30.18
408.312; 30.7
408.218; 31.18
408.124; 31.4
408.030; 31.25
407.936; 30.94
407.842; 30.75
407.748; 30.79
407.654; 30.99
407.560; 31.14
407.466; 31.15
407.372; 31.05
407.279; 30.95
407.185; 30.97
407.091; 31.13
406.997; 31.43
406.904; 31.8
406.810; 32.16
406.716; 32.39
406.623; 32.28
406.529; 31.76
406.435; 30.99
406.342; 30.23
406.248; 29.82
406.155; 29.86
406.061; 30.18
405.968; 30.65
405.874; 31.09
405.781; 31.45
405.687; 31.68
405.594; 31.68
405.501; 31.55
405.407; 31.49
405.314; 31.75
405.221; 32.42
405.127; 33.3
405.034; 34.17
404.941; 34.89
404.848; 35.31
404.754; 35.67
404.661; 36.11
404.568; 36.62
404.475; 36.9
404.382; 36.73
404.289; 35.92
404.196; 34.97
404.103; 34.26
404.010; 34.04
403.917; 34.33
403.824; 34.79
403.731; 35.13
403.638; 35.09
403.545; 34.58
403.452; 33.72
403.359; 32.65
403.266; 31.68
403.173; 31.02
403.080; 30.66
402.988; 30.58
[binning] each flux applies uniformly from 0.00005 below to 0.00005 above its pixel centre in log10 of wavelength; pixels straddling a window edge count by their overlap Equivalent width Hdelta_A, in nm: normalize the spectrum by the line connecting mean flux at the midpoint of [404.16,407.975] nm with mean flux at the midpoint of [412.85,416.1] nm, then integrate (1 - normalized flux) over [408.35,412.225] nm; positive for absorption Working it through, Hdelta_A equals 0.731 nm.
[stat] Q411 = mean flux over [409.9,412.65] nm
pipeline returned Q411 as 26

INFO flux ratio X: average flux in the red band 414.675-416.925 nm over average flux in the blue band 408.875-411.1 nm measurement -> 1.33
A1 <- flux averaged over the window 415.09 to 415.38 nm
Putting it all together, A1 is 31.3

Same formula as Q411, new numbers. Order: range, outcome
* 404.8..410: 30.5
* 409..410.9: 24.3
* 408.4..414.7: 28.9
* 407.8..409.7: 29.5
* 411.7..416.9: 32.4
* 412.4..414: 32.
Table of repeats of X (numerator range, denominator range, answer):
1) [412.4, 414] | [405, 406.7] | 1.02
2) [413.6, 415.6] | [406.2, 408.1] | 1.07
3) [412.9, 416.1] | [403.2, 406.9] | 0.99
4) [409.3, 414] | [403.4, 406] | 0.82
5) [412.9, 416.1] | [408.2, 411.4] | 1.26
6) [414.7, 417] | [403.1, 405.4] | 0.96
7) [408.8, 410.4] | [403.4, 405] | 0.73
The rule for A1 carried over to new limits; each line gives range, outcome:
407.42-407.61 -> 31.1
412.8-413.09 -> 31.3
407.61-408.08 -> 30.9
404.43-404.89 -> 36.1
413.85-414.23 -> 35.9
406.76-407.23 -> 31.5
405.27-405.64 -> 31.6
